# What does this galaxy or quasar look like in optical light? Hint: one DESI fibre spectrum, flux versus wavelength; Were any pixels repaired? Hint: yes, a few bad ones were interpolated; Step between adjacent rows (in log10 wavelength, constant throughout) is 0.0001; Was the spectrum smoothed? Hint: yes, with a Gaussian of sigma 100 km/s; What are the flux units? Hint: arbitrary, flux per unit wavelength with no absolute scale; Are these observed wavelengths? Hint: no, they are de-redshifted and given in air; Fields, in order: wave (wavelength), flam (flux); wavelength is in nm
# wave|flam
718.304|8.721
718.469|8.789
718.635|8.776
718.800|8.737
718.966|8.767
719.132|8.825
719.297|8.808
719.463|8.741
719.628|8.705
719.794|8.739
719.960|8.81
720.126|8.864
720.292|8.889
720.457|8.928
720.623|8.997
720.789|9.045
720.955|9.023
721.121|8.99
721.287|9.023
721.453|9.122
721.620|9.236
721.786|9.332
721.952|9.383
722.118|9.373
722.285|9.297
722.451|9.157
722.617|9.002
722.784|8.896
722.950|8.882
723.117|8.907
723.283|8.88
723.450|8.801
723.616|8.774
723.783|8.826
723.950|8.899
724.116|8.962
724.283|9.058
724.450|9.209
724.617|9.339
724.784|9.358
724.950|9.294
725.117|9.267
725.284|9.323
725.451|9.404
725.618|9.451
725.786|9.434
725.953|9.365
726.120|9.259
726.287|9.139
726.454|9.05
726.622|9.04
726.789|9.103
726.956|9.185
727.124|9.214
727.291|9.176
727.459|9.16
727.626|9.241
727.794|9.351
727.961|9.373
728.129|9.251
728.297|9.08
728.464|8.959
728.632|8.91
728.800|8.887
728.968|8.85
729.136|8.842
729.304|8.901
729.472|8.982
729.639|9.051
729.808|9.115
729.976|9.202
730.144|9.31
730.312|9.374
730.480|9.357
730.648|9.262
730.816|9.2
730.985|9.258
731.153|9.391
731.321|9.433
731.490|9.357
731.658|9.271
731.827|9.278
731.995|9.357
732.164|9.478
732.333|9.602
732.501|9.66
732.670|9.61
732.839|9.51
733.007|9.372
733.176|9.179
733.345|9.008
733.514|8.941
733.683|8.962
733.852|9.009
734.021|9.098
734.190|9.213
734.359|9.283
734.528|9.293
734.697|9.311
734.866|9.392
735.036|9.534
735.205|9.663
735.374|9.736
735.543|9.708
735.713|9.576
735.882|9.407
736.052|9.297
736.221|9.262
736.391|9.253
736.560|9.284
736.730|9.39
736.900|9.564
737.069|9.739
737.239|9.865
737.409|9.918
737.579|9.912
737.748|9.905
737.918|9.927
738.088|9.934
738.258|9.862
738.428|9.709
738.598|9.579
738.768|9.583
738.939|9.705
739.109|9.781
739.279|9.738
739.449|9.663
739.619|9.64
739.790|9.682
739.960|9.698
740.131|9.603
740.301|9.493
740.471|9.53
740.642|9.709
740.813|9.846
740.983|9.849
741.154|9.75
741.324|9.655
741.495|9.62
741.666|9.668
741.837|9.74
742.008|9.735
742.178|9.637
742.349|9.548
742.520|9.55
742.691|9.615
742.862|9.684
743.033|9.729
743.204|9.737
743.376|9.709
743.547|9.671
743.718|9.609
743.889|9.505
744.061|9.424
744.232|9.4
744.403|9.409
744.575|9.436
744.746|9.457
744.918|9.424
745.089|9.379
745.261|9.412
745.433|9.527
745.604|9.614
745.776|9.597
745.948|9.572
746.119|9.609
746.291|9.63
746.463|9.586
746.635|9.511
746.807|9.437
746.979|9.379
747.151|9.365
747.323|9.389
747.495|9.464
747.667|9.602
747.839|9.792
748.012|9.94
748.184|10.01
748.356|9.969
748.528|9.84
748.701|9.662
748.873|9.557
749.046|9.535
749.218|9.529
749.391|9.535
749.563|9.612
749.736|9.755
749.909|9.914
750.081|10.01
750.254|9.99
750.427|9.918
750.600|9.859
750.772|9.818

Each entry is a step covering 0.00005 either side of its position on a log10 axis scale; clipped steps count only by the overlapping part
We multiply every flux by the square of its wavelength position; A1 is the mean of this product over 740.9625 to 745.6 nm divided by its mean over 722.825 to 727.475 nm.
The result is 1.1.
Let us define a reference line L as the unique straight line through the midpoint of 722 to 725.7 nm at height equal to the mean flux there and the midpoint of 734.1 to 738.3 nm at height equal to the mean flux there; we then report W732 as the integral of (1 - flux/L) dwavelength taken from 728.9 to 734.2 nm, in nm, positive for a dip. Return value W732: 0.091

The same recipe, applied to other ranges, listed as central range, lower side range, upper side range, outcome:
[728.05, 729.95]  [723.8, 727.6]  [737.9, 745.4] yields 0.06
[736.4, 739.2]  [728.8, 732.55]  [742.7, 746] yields -0.09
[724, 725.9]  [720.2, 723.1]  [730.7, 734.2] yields -0.03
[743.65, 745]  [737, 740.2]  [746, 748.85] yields 0.03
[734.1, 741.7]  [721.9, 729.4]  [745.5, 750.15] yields -0.17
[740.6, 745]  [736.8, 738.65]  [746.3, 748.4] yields 0.04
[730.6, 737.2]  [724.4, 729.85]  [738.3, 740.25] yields 0.06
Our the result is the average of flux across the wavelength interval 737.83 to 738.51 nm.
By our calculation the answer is 9.86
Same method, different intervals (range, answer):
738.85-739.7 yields 9.71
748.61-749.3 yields 9.57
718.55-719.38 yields 8.78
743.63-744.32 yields 9.49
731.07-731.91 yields 9.34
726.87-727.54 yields 9.18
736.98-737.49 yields 9.84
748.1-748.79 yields 9.87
